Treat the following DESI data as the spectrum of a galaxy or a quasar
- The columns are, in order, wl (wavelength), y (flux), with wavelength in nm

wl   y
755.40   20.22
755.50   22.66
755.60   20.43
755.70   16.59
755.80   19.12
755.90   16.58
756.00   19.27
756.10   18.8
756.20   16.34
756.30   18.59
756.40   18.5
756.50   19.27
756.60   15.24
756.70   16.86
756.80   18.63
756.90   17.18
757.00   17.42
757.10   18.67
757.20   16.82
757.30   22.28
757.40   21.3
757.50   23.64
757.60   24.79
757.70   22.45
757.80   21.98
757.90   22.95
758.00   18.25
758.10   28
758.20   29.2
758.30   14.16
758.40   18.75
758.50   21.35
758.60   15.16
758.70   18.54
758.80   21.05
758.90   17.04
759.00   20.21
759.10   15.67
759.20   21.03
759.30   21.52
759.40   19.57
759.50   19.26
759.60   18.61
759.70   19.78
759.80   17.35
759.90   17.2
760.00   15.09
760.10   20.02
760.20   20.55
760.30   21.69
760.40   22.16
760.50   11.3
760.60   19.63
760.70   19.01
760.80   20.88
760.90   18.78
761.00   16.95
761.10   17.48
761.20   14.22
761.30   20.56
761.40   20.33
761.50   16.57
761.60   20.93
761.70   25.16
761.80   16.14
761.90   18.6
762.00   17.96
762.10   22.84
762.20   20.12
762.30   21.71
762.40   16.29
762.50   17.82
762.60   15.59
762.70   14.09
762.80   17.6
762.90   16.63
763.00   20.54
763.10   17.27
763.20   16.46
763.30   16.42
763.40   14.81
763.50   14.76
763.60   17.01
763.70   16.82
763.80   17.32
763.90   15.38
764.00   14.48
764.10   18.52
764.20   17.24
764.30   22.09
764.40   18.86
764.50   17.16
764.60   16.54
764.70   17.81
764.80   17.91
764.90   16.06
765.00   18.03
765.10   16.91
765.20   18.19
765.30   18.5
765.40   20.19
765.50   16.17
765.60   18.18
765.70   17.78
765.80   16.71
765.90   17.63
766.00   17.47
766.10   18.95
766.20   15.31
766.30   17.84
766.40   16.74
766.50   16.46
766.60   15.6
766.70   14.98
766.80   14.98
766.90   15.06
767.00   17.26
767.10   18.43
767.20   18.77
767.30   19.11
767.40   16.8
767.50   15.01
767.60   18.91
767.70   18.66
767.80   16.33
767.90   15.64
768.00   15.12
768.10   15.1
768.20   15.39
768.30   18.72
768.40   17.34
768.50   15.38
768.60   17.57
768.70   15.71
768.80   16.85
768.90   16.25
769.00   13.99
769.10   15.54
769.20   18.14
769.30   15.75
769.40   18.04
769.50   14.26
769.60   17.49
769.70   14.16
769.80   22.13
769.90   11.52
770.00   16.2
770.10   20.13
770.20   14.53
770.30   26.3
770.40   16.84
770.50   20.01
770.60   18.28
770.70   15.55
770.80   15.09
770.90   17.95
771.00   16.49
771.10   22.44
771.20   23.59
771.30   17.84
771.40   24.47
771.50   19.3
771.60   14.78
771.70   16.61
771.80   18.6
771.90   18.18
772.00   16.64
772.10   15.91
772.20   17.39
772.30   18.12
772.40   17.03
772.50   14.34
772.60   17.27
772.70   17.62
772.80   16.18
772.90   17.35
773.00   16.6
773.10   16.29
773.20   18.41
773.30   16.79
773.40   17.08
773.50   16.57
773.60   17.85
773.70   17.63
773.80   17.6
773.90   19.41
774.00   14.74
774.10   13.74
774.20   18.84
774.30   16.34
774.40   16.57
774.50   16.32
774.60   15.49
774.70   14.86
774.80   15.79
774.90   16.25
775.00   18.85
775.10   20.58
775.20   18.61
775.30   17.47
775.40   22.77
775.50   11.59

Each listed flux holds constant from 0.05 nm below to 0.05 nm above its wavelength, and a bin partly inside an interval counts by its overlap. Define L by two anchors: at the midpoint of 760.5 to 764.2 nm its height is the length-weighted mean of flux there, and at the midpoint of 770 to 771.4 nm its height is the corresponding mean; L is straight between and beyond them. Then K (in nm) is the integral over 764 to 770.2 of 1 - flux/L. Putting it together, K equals 0.49 nm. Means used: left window 17.8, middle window 17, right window 19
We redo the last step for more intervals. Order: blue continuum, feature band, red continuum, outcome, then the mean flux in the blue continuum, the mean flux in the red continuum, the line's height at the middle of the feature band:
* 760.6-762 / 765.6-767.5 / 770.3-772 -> 0.18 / 18.9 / 18.7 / 18.8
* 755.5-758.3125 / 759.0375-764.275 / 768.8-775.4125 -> 0.26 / 19.9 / 17.4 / 19.1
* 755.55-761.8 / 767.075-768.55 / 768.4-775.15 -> 0.08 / 19.3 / 17.3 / 17.9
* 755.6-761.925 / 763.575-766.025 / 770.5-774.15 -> 0.12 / 19.2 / 17.5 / 18.5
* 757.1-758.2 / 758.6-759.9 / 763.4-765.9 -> 0.14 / 22.4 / 17.4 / 21.3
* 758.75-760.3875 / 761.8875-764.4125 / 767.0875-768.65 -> 0.09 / 19.2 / 17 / 18.2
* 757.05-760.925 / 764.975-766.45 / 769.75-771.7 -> 0.12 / 19.9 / 18.6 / 19.1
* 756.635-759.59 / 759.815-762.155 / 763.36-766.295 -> 0.01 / 20.1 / 17.4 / 18.9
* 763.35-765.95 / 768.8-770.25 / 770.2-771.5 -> 0.20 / 17.3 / 19.4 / 18.9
